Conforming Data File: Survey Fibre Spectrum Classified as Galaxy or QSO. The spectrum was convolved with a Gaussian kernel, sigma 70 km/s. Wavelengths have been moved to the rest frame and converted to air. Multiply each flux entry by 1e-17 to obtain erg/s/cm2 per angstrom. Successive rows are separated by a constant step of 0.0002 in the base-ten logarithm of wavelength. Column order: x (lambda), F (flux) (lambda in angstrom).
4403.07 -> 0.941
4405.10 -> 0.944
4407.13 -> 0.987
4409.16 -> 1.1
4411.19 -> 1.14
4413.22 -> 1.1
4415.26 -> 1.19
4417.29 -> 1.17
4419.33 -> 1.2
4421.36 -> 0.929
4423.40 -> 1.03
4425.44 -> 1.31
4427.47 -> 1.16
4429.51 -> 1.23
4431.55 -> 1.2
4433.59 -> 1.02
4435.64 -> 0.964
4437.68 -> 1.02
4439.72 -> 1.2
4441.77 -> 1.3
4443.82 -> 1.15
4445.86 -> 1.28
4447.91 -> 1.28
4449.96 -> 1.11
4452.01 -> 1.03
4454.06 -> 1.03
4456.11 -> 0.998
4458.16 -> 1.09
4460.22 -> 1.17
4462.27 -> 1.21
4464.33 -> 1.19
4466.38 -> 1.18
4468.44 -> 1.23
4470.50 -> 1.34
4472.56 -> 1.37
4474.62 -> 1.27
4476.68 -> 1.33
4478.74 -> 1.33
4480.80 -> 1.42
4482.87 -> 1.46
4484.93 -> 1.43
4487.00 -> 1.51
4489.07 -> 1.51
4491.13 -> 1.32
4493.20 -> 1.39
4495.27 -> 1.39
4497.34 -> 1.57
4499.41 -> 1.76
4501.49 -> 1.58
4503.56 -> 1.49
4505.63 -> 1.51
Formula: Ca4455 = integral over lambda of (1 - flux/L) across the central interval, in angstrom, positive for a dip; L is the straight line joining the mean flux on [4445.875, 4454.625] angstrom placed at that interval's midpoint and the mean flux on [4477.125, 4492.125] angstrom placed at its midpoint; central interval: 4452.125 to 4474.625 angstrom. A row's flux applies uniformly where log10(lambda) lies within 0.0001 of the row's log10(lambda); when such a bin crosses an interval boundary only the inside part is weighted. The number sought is 1.24 angstrom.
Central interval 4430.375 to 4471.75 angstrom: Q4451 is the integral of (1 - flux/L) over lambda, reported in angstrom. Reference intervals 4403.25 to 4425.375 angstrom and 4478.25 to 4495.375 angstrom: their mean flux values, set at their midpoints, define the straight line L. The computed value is 3.40 angstrom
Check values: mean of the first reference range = 1.08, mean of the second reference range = 1.42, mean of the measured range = 1.15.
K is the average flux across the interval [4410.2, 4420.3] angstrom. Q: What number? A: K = 1.16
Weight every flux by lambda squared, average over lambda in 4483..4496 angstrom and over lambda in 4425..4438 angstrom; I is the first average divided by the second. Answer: 1.3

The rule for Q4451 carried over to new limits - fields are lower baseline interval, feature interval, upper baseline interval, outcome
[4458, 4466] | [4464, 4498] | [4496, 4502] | 0.9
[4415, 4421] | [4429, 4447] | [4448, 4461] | -0.5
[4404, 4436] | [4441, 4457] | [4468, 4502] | 1.3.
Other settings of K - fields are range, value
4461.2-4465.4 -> 1.2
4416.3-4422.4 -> 1.1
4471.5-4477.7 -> 1.32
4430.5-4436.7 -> 1.06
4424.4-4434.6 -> 1.18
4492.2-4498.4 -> 1.45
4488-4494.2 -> 1.41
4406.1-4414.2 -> 1.08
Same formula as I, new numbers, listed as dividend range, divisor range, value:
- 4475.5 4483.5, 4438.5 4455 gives 1.20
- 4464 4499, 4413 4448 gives 1.23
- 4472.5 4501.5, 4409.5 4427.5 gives 1.31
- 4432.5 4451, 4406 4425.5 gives 1.05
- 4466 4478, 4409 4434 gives 1.16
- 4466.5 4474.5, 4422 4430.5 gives 1.13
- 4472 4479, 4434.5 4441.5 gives 1.24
